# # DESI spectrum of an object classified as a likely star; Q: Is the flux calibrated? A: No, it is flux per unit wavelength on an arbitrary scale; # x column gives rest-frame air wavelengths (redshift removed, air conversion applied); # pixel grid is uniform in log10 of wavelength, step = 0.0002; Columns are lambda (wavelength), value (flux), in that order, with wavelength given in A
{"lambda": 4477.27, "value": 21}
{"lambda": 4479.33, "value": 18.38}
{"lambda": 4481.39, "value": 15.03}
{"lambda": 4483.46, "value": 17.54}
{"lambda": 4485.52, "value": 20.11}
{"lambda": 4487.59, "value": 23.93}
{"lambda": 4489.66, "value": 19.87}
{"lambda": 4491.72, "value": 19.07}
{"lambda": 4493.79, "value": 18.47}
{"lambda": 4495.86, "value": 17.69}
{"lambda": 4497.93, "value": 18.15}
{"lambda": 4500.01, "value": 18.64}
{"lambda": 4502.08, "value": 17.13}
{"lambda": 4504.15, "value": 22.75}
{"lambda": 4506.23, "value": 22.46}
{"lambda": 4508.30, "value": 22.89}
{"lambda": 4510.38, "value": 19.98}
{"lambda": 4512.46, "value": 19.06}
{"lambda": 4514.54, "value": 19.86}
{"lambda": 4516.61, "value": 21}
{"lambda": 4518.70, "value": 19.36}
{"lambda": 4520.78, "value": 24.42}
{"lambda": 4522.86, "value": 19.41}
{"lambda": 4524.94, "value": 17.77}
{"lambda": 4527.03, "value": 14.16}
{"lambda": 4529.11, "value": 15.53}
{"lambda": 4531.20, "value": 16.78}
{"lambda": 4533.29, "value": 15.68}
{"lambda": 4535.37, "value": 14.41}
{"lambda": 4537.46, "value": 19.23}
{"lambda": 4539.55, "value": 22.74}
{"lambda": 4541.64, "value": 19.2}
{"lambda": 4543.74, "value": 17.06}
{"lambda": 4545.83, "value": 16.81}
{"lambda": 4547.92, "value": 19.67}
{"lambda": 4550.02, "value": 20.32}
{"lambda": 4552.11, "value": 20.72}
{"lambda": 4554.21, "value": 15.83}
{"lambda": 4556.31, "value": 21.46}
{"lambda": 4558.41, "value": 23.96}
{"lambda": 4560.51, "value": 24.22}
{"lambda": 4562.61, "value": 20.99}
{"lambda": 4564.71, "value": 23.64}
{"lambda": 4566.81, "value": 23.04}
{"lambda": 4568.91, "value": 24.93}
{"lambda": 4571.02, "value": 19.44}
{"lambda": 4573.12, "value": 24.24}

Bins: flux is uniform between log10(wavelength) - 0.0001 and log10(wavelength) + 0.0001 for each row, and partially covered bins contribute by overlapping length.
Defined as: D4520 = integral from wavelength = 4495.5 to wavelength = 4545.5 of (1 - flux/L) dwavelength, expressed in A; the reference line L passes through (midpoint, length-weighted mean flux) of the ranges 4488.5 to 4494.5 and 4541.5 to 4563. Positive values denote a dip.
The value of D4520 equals 1.7 A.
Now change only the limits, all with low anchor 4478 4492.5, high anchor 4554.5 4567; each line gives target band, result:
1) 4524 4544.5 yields 3.90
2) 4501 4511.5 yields -0.48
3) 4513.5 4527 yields 0.55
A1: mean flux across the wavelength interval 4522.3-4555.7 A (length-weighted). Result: 17.9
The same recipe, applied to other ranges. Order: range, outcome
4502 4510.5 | 21.6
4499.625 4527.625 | 20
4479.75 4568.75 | 19.6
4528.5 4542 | 17.6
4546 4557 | 19.3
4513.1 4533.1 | 18.6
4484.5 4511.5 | 20.1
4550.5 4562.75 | 21.2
